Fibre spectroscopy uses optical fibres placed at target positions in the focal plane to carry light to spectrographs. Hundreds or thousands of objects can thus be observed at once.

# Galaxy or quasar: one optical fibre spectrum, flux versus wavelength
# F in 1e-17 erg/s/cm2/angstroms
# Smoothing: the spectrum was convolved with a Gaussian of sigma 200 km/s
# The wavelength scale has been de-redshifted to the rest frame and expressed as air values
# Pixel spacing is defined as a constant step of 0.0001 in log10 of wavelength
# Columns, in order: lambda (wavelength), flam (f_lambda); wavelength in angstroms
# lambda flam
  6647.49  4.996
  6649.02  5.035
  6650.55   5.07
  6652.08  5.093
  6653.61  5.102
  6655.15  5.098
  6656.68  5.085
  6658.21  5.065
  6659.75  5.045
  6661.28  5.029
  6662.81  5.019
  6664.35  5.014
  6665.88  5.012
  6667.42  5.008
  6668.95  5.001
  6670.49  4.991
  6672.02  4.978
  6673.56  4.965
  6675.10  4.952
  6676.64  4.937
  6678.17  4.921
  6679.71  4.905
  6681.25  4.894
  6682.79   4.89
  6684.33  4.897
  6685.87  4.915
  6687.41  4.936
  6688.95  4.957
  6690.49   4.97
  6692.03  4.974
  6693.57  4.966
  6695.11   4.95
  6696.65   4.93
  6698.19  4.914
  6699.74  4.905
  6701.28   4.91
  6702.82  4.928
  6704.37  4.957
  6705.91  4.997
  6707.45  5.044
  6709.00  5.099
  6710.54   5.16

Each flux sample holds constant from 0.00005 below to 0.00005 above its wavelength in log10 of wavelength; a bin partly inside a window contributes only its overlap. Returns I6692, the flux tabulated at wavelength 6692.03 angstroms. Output 4.974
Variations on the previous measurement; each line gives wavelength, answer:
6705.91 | 4.997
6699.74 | 4.905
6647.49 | 4.996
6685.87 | 4.915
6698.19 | 4.914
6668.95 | 5.001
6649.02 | 5.035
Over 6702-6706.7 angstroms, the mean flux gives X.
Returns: 4.97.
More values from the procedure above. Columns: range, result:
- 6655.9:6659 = 5.07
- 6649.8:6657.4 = 5.09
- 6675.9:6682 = 4.92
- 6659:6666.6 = 5.03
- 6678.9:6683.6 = 4.89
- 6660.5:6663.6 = 5.03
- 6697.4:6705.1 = 4.92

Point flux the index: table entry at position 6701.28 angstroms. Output 4.91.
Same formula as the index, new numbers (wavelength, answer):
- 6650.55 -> 5.07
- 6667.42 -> 5.008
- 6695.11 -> 4.95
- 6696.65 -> 4.93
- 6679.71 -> 4.905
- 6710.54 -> 5.16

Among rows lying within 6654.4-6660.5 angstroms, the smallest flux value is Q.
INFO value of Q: 5.045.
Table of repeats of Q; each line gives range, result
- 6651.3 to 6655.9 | 5.093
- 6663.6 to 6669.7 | 5.001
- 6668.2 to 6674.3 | 4.965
